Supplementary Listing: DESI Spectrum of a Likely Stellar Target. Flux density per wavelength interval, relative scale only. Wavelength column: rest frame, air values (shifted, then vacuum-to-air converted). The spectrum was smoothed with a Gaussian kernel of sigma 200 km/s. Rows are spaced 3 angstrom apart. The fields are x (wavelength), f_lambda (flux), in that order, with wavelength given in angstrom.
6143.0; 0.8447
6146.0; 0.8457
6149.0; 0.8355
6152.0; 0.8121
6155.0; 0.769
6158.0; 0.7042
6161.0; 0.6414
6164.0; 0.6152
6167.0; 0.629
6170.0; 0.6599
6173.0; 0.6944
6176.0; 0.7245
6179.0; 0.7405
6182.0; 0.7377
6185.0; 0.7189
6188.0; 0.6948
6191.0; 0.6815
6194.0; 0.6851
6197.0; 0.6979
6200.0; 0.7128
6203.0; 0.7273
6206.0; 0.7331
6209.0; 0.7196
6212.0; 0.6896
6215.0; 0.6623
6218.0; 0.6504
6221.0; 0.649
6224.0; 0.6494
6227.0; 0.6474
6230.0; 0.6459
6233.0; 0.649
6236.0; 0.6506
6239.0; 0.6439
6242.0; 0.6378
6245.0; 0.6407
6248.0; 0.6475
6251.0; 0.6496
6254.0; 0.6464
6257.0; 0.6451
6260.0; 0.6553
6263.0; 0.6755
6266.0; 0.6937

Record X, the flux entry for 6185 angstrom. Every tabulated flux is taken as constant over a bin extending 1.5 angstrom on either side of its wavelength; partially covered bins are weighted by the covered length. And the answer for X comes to 0.7189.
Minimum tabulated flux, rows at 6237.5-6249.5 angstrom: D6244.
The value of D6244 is 0.6378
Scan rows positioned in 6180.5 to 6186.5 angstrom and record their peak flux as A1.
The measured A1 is 0.7377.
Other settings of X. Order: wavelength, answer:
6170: 0.6599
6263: 0.6755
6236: 0.6506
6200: 0.7128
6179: 0.7405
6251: 0.6496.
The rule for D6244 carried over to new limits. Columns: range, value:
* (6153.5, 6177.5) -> 0.6152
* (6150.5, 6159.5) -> 0.7042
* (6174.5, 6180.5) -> 0.7245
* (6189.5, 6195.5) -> 0.6815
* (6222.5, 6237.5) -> 0.6459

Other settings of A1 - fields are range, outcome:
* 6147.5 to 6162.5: 0.8355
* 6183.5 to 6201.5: 0.7189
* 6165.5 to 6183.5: 0.7405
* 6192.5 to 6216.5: 0.7331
